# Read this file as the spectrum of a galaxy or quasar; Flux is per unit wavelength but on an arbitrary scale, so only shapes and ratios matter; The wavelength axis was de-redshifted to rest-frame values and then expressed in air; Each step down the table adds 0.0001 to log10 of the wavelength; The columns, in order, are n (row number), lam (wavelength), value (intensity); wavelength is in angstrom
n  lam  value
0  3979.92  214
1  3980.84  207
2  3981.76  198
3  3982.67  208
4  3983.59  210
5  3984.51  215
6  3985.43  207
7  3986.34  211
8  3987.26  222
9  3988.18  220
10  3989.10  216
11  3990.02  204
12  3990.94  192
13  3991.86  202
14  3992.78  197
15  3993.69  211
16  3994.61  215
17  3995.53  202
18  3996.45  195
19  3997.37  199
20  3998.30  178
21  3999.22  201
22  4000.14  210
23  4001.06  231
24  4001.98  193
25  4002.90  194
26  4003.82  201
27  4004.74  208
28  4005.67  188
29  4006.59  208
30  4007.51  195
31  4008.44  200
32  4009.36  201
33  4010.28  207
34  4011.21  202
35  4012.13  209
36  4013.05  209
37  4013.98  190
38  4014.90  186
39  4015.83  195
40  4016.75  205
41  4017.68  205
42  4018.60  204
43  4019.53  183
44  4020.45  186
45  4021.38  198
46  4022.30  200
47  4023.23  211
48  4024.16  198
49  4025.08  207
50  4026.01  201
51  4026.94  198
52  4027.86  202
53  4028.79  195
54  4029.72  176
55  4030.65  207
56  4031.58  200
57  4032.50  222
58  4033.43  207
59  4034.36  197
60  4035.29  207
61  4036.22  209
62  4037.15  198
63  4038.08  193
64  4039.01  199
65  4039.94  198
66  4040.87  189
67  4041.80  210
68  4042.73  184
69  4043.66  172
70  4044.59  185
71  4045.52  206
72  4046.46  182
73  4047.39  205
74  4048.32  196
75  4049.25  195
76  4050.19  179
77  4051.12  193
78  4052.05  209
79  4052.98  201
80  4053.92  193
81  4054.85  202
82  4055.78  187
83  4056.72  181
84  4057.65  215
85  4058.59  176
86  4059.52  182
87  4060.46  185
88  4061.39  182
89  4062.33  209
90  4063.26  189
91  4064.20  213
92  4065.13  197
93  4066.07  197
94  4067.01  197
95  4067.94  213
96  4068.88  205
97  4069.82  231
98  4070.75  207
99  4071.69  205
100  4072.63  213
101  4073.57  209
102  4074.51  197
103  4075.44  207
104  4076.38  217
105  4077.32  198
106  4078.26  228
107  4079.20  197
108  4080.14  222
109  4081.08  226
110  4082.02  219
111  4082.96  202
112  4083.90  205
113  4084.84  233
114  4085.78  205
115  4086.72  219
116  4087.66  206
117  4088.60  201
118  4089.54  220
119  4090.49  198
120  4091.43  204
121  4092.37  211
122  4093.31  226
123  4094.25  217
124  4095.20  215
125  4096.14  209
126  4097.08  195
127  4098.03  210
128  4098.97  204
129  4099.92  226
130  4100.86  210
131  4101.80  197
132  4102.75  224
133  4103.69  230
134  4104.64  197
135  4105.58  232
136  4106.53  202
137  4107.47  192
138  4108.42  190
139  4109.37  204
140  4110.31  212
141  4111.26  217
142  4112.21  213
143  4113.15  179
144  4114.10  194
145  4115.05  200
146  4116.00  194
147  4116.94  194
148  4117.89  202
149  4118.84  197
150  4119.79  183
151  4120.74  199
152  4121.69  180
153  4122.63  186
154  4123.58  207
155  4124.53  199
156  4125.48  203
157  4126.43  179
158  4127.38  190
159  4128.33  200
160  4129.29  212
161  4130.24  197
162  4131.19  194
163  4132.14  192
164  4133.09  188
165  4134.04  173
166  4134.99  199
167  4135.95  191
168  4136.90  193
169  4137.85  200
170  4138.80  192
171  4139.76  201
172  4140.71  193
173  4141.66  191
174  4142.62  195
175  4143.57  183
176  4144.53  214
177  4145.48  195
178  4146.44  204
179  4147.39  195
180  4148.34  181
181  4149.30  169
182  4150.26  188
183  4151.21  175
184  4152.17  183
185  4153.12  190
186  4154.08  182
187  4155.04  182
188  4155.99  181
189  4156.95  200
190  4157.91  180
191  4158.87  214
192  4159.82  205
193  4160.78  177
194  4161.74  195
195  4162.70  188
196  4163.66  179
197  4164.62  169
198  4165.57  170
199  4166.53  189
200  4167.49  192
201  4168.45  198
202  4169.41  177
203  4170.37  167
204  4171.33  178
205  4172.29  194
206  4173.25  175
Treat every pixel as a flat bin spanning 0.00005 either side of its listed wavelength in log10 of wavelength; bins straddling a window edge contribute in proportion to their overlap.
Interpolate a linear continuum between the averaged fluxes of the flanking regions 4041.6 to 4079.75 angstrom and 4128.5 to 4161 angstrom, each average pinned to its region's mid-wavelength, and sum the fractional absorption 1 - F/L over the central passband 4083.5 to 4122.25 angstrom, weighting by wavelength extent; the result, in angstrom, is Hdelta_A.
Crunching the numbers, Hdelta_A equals -2.13 angstrom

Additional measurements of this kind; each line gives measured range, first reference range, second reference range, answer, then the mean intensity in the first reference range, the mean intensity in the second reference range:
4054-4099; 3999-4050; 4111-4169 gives -2.3 angstrom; 199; 192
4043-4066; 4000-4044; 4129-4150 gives 0.6 angstrom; 200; 193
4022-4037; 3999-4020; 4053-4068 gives -0.3 angstrom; 201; 195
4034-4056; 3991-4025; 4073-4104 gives 1.1 angstrom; 200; 212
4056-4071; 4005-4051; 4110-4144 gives -0.1 angstrom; 198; 195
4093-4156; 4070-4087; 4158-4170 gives 0.4 angstrom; 212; 187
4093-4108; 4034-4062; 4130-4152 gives -1.5 angstrom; 194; 191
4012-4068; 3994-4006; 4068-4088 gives 2.7 angstrom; 201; 212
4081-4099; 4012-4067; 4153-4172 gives -1.8 angstrom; 197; 186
